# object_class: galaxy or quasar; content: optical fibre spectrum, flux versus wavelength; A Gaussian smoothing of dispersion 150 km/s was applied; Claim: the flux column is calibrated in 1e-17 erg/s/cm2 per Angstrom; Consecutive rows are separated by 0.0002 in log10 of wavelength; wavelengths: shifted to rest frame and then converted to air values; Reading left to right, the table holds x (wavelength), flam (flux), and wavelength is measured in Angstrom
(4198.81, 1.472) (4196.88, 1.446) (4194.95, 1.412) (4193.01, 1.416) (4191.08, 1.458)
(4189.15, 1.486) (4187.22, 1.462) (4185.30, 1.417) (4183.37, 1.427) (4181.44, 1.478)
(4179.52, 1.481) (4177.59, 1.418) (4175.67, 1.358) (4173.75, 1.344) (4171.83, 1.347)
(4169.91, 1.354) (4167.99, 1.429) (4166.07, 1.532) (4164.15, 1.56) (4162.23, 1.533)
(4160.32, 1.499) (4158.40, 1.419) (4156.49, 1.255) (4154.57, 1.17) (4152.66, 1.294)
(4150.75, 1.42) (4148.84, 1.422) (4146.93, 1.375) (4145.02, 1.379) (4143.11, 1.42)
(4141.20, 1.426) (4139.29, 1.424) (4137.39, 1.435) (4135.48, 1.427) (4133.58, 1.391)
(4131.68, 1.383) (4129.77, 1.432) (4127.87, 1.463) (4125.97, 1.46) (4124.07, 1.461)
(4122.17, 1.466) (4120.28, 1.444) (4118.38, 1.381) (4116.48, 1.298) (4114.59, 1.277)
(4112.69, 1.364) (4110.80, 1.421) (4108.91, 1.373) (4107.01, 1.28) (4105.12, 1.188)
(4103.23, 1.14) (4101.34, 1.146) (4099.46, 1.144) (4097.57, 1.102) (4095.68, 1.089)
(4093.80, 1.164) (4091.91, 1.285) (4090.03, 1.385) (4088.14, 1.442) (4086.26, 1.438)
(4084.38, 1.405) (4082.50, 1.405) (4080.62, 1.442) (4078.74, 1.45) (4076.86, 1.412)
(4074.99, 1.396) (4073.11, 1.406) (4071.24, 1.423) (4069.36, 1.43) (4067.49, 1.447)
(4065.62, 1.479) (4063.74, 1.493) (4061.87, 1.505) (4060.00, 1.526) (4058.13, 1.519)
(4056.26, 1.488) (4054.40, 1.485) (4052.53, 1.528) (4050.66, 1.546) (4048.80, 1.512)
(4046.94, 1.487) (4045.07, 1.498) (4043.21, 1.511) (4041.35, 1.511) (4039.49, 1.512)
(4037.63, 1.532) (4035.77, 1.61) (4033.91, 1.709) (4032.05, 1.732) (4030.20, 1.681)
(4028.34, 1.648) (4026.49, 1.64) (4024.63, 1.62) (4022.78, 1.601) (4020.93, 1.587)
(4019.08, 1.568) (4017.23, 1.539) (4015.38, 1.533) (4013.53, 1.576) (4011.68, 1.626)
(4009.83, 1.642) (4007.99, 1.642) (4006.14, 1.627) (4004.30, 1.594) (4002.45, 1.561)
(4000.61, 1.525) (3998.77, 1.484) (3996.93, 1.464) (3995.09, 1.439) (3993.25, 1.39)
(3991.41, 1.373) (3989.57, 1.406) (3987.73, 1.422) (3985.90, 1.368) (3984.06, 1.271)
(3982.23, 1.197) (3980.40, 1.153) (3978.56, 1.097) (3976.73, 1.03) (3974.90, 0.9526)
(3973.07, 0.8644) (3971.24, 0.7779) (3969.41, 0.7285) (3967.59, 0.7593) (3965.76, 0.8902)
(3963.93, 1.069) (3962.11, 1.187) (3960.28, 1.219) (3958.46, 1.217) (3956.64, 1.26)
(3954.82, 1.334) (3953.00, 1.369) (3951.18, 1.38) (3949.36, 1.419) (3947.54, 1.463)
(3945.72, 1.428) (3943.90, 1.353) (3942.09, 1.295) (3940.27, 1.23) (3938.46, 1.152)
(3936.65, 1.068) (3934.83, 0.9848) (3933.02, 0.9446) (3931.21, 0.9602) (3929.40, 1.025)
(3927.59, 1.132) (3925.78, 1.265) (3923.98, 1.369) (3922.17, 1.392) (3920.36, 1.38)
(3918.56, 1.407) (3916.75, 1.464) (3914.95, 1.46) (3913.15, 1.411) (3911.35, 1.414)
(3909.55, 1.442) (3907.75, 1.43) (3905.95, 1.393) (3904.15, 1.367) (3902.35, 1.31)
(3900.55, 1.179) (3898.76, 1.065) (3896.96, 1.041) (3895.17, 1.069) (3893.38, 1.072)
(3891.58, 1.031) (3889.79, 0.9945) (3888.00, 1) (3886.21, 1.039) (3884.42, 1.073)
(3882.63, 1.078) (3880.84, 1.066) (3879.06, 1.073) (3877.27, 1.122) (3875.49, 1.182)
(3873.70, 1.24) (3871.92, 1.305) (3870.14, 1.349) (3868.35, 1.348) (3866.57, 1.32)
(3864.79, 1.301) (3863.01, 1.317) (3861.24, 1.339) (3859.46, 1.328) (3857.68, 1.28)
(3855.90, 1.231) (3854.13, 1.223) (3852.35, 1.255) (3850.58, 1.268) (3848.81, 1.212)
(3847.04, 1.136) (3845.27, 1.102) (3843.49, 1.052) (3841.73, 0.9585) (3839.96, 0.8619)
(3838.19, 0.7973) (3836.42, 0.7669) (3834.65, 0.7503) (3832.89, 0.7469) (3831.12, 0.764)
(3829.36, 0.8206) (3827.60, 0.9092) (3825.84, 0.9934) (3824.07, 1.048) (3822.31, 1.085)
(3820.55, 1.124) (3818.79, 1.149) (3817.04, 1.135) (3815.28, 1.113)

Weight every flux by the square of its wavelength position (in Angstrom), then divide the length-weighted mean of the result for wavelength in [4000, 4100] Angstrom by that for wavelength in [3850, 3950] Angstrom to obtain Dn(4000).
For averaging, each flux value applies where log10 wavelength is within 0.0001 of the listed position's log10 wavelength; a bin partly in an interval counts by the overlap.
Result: 1.30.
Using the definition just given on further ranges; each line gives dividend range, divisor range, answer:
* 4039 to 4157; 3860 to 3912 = 1.28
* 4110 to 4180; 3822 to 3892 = 1.48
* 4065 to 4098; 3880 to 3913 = 1.28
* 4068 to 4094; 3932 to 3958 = 1.19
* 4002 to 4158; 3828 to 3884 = 1.45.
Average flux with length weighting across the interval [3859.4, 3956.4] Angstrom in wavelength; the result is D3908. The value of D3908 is 1.24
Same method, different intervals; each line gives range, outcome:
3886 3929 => 1.26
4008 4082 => 1.53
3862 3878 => 1.28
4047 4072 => 1.49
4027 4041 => 1.63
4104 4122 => 1.34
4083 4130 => 1.32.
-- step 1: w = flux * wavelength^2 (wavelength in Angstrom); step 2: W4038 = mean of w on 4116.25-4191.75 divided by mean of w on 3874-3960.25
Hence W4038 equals 1.30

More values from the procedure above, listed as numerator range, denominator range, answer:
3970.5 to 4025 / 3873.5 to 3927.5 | 1.20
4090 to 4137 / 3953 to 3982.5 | 1.35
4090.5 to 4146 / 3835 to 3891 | 1.32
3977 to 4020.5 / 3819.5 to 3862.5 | 1.50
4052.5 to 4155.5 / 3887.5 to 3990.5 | 1.25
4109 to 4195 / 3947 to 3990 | 1.34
